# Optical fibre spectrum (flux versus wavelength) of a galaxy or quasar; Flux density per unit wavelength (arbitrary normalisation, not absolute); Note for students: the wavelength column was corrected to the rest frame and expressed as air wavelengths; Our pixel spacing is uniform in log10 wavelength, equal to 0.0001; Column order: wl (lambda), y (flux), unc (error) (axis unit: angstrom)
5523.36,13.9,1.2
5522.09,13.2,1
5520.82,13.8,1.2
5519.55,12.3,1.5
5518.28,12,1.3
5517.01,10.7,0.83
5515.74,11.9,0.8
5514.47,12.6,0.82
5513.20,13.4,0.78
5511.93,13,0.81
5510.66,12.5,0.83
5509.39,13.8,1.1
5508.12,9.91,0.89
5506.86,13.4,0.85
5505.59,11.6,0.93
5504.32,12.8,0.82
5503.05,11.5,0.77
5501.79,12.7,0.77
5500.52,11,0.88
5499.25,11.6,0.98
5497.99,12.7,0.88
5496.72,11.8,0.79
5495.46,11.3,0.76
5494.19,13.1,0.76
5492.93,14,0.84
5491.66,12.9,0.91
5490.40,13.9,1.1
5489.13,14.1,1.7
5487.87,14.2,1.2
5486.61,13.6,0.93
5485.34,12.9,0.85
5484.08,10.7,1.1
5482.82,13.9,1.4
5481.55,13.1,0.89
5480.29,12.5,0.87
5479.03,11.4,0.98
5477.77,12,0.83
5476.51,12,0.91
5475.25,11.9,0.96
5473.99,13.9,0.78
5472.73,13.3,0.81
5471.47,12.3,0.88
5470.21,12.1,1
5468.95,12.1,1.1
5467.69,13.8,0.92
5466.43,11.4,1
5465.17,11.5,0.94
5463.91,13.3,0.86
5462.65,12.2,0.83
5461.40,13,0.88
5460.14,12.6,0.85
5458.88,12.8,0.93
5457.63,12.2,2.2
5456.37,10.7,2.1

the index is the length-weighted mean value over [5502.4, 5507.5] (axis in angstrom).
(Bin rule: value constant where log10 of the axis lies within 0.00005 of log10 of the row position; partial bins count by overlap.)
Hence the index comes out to 12.3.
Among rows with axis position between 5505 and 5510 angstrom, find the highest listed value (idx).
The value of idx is 13.8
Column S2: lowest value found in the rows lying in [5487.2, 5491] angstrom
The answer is 13.9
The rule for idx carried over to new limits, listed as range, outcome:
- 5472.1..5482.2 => 13.9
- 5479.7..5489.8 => 14.2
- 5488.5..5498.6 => 14.1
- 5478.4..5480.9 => 12.5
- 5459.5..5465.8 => 13.3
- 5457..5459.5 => 12.8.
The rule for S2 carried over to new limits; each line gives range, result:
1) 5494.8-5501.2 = 11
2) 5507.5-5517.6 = 9.91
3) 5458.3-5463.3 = 12.2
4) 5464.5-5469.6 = 11.4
